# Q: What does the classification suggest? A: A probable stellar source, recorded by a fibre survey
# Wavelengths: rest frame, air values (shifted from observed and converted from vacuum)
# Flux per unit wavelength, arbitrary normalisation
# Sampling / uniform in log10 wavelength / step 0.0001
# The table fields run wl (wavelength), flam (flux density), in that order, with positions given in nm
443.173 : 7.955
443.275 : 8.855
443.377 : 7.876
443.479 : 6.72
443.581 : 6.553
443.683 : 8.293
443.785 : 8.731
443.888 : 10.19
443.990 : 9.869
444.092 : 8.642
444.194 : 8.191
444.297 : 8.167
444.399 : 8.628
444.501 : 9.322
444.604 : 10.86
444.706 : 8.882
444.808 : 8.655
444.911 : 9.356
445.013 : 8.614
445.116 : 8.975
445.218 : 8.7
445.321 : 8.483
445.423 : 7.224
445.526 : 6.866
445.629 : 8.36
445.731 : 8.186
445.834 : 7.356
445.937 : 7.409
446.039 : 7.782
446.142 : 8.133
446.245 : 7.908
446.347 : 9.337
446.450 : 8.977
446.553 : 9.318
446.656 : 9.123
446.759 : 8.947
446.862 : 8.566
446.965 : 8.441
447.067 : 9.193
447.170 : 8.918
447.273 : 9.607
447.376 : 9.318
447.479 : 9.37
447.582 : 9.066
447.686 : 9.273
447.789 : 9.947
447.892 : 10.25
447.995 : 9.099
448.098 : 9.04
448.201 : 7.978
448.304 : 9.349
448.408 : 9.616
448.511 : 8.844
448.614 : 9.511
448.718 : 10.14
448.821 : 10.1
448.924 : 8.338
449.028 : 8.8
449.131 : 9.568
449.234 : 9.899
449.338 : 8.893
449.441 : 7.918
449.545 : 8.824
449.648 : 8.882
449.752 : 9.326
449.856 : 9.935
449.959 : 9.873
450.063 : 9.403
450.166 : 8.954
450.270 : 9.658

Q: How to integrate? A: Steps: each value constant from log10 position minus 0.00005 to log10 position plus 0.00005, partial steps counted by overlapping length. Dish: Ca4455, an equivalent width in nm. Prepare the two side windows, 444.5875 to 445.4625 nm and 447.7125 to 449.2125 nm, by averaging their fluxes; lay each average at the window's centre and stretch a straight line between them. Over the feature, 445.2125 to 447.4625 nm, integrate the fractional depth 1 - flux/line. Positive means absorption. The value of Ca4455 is 0.14 nm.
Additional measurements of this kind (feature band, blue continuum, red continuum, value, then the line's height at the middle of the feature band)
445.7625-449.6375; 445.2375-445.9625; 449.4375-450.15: -0.22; 8.49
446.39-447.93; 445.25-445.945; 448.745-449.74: -0.17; 8.31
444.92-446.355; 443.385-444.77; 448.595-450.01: 0.12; 8.86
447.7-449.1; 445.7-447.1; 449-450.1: -0.06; 8.95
